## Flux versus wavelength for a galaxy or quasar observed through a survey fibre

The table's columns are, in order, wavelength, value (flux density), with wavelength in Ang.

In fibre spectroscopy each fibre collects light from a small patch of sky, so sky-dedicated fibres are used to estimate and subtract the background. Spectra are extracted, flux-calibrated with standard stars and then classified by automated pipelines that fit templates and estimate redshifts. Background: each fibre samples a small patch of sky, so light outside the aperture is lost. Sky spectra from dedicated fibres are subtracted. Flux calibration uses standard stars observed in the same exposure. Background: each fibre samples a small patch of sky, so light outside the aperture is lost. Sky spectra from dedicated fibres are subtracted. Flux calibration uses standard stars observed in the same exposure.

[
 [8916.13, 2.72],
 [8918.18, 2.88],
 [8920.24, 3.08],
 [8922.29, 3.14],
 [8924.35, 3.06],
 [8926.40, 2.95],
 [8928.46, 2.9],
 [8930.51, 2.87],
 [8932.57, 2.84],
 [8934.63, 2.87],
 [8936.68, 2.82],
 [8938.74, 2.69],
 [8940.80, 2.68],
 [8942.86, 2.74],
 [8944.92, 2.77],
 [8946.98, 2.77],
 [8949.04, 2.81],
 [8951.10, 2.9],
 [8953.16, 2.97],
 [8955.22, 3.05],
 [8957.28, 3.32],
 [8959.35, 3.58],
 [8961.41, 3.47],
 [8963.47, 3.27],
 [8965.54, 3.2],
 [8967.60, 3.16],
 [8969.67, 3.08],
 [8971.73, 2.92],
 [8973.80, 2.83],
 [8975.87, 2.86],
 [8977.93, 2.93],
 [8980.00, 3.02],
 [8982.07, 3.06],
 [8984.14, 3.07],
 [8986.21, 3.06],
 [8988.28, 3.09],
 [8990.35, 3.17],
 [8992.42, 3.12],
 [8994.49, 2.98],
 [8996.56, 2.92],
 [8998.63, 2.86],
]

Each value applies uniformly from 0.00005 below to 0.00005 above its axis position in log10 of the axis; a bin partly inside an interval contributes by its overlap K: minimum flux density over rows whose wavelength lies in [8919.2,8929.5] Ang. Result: 2.9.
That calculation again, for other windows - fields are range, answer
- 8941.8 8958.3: 2.74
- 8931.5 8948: 2.68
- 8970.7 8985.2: 2.83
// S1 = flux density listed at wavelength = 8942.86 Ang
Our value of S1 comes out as 2.74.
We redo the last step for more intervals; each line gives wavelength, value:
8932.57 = 2.84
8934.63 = 2.87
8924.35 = 3.06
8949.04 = 2.81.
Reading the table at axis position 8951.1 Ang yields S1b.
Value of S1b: 2.9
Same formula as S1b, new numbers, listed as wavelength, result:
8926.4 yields 2.95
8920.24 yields 3.08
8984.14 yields 3.07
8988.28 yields 3.09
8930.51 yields 2.87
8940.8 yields 2.68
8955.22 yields 3.05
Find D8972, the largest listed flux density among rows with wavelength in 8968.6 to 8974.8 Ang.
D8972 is 3.08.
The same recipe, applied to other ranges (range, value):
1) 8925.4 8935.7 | 2.95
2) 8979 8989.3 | 3.09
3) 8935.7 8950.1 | 2.82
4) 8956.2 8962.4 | 3.58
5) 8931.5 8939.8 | 2.87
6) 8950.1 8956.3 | 3.05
